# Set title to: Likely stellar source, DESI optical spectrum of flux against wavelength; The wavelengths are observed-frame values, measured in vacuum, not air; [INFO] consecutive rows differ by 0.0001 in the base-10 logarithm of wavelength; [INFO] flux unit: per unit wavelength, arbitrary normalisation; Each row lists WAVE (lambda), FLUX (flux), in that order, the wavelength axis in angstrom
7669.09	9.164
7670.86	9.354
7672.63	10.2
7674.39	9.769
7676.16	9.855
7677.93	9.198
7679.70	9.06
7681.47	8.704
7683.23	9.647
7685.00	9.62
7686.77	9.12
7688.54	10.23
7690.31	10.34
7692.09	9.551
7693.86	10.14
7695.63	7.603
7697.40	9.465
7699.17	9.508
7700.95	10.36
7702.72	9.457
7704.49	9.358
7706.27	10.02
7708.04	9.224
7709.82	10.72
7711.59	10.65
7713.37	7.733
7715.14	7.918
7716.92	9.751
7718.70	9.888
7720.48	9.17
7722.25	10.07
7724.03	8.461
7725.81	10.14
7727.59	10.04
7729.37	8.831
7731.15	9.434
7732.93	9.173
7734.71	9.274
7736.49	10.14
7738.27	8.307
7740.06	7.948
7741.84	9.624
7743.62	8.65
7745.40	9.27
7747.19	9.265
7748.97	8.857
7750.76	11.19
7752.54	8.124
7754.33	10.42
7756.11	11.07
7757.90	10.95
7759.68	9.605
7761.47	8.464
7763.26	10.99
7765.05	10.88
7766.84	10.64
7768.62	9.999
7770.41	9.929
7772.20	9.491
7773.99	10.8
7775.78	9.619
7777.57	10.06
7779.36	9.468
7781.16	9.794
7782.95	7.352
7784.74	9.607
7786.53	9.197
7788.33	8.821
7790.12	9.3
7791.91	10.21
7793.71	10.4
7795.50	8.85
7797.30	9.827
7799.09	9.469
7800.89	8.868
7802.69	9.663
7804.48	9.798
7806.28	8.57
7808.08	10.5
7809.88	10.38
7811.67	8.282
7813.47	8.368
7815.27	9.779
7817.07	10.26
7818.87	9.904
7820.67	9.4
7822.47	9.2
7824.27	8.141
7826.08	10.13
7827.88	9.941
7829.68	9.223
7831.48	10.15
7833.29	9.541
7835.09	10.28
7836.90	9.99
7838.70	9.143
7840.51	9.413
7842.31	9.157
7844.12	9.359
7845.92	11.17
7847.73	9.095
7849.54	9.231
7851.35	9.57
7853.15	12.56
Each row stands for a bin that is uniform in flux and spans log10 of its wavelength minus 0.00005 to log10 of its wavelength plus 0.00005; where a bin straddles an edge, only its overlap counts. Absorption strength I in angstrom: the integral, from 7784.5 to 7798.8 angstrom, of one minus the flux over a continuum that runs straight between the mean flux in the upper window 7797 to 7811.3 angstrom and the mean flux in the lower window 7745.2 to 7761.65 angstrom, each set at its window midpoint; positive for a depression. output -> 0.2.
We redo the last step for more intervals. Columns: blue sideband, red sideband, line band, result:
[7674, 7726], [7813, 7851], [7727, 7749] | 0.9 angstrom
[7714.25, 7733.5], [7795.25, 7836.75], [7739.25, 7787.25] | -1.3 angstrom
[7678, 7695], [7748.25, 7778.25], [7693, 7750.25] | 2.6 angstrom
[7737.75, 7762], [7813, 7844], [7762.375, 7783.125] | -1.2 angstrom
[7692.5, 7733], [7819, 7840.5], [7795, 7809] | 0.1 angstrom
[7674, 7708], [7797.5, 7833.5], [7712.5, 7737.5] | 0.6 angstrom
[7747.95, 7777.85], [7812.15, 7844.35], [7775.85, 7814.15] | 1.6 angstrom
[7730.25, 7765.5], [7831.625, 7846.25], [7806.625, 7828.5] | 0.4 angstrom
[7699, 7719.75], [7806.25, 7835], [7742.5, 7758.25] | -0.3 angstrom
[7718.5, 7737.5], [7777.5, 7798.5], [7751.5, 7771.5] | -1.4 angstrom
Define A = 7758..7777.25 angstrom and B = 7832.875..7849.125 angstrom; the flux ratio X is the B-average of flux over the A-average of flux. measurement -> 0.96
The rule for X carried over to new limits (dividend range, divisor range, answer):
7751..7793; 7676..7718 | 1.04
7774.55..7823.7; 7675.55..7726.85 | 1.00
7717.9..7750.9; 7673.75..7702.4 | 0.98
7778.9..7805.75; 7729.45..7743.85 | 1.03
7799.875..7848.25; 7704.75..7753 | 1.02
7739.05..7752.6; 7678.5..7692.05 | 0.96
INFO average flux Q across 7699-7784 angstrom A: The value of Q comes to 9.59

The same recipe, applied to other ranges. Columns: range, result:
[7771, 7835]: 9.51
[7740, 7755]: 9.32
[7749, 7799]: 9.79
